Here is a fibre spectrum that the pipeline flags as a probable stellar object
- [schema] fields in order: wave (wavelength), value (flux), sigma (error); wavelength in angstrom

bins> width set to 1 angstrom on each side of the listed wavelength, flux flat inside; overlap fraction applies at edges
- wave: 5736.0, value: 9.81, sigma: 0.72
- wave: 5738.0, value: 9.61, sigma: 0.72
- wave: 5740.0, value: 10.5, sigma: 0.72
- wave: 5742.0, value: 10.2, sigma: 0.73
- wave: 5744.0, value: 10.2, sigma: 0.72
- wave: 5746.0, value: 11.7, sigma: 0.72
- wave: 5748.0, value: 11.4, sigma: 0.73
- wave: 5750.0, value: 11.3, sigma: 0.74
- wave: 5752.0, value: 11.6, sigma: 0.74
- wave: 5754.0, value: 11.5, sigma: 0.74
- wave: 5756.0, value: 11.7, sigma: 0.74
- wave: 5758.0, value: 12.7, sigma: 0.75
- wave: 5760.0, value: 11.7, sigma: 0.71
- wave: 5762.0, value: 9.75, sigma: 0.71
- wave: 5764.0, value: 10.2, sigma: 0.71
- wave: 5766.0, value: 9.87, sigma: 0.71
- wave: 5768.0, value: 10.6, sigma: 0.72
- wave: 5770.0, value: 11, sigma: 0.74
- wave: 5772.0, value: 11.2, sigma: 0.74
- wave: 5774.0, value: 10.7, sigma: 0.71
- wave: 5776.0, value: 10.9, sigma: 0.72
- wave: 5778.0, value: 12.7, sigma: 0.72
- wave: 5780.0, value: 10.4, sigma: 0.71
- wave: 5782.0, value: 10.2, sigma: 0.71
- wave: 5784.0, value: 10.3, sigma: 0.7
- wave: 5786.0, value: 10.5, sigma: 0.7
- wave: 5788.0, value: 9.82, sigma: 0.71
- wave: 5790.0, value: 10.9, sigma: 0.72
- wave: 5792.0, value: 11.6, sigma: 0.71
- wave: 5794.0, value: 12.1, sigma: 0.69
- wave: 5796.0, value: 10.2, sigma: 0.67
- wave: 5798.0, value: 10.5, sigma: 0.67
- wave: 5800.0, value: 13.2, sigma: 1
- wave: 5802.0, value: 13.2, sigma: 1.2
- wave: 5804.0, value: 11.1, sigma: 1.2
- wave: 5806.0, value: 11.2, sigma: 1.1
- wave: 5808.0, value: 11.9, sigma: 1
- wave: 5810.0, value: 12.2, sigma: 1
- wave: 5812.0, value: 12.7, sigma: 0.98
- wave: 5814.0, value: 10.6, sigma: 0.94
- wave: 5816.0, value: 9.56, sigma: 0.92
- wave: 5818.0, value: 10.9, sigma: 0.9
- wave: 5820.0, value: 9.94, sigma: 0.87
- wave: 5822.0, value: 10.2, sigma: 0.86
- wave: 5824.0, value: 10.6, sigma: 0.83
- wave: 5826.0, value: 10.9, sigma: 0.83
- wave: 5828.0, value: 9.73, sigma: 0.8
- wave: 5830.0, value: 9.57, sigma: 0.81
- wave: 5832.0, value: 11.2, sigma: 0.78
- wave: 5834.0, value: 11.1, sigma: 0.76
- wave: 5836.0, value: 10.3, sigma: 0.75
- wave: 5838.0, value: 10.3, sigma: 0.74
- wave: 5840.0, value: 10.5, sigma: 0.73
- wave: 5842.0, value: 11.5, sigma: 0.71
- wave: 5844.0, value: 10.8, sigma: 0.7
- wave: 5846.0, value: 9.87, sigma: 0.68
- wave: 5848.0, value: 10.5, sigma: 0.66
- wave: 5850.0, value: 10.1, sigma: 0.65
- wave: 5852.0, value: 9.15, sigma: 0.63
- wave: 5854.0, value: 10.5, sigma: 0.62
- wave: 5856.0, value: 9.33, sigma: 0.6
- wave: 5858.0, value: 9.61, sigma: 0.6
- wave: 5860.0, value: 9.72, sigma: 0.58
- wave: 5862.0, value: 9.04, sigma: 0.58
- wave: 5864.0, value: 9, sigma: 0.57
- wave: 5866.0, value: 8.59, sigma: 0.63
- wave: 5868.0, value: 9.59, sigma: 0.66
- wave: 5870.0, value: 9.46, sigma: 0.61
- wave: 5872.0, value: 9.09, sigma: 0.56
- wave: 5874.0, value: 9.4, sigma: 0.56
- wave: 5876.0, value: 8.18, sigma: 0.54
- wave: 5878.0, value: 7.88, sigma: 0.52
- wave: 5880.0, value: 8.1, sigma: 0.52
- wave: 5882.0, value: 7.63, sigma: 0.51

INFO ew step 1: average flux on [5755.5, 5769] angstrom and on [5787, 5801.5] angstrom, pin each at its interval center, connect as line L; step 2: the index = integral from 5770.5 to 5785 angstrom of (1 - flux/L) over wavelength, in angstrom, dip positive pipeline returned 0.2 angstrom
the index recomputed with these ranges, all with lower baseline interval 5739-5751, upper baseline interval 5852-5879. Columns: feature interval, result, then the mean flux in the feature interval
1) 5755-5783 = -1.1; 11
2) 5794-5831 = -4.1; 11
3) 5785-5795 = -0.7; 11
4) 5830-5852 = -2.2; 10.5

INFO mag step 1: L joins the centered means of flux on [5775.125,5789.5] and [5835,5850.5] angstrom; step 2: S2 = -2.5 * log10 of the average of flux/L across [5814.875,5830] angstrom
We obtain 0.036 mag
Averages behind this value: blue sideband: 10.7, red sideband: 10.5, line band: 10.2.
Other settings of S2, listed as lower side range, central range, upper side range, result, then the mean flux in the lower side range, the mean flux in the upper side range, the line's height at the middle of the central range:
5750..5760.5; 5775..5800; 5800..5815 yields 0.090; 11.8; 11.9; 11.9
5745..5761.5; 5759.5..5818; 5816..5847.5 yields 0.004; 11.6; 10.5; 11.1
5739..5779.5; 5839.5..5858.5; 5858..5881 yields -0.095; 11.1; 8.94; 9.34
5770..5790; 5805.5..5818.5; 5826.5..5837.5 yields -0.077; 10.8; 10.4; 10.5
